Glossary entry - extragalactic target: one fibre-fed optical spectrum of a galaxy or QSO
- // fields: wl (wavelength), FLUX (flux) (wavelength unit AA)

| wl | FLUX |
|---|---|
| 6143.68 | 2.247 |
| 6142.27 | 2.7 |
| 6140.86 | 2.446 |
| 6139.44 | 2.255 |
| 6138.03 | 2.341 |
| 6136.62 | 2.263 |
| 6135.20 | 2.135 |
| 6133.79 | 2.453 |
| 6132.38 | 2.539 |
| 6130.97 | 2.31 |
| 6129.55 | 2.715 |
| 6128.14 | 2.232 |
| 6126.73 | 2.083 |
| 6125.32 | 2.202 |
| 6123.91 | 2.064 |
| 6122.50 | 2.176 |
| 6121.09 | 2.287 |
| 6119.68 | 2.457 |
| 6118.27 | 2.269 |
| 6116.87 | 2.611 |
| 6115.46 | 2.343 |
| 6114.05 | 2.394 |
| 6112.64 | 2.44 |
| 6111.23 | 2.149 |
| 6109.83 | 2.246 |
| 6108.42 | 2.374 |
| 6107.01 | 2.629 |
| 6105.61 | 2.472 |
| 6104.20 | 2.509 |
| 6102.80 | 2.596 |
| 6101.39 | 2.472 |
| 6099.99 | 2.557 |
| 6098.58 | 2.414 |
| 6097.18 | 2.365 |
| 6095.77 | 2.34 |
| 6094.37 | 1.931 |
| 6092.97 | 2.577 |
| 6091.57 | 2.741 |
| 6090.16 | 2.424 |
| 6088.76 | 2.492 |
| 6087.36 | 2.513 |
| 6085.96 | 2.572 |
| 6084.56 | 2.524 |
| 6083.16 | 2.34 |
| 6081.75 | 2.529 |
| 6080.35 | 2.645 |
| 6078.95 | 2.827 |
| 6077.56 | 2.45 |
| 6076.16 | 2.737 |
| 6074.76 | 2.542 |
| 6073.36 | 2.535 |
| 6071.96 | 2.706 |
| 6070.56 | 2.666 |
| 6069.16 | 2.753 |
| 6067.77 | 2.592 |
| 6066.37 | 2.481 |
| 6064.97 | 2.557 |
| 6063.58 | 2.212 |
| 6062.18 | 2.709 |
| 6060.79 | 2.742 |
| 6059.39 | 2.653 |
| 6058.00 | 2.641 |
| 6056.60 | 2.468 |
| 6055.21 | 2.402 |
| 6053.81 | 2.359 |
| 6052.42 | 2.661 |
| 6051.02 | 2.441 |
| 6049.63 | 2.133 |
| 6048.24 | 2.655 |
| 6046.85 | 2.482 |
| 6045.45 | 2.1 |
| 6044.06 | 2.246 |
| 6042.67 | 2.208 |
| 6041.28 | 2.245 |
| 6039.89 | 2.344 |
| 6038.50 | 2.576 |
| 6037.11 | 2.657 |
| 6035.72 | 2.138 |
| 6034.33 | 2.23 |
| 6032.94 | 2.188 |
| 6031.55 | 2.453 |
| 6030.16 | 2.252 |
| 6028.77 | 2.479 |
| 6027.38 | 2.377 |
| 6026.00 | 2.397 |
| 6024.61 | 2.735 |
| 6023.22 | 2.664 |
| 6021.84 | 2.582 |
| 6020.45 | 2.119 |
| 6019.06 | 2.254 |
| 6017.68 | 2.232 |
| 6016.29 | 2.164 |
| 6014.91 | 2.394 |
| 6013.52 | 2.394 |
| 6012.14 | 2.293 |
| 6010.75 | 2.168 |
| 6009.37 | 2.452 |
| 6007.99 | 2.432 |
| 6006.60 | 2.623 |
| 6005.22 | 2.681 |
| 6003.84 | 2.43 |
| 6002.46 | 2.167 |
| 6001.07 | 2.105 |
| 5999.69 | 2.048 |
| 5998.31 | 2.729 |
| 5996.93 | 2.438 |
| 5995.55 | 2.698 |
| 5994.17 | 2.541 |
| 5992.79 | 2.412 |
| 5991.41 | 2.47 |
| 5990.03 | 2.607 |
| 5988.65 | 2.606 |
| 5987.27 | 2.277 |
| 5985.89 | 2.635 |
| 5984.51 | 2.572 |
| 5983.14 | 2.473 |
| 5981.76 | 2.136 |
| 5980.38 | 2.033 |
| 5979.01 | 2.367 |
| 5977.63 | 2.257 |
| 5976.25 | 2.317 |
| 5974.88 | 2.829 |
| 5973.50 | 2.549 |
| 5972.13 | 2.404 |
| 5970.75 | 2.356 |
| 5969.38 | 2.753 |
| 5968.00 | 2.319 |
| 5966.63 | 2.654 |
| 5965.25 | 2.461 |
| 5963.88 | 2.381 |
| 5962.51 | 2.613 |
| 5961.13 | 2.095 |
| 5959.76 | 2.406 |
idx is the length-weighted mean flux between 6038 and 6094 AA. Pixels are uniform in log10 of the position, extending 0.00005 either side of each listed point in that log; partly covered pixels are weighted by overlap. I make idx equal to 2.51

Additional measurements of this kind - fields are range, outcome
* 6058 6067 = 2.57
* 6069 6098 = 2.53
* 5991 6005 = 2.41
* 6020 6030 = 2.48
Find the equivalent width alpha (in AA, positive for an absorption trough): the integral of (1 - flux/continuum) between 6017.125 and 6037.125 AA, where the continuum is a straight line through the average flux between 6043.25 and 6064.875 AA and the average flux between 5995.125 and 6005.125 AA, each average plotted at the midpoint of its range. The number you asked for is 0.39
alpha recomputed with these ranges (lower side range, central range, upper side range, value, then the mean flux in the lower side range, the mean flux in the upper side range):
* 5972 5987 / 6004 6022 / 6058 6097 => 0.7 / 2.41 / 2.55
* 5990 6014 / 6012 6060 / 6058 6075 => 2.4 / 2.42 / 2.6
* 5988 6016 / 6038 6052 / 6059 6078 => 1.1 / 2.43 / 2.6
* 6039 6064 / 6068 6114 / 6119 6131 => -3.0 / 2.43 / 2.28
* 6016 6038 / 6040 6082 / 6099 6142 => -2.4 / 2.38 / 2.37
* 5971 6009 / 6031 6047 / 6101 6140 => 0.6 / 2.44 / 2.36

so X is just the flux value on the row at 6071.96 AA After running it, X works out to 2.706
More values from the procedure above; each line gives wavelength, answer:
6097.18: 2.365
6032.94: 2.188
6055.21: 2.402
